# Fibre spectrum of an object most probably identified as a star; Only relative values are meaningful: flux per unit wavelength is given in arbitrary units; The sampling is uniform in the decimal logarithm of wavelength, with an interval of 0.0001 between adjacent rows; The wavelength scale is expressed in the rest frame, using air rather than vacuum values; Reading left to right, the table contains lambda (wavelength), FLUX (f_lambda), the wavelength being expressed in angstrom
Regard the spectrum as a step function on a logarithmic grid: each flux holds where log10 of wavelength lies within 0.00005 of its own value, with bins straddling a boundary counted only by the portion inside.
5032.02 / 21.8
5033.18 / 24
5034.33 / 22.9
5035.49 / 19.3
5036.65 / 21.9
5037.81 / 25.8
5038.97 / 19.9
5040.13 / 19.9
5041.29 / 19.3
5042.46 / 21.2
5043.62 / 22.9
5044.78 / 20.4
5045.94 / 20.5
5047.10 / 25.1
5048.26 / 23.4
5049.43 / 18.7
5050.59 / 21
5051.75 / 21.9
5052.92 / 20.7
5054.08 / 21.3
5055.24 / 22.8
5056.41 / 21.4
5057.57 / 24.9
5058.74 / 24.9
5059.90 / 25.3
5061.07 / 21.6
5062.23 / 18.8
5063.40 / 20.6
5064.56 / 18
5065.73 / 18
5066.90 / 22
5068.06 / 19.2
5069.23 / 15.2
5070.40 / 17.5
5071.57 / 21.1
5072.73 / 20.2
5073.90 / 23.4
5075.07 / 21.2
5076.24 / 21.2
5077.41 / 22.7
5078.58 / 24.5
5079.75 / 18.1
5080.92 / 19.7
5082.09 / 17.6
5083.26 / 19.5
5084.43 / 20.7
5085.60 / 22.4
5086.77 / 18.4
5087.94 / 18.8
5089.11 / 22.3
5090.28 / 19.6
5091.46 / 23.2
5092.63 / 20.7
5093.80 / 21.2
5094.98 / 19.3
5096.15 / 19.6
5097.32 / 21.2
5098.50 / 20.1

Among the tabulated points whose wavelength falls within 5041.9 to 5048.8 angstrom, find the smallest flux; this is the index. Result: 20.4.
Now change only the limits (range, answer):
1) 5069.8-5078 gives 17.5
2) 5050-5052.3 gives 21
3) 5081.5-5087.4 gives 17.6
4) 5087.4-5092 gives 18.8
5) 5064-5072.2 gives 15.2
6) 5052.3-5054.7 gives 20.7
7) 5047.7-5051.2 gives 18.7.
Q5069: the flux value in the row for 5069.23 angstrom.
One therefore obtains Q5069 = 15.2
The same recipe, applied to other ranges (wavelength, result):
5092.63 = 20.7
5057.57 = 24.9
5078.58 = 24.5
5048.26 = 23.4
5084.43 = 20.7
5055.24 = 22.8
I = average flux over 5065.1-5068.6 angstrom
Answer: 19.7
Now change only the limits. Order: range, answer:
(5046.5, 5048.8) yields 24.3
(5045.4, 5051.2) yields 21.8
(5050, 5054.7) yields 21.3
